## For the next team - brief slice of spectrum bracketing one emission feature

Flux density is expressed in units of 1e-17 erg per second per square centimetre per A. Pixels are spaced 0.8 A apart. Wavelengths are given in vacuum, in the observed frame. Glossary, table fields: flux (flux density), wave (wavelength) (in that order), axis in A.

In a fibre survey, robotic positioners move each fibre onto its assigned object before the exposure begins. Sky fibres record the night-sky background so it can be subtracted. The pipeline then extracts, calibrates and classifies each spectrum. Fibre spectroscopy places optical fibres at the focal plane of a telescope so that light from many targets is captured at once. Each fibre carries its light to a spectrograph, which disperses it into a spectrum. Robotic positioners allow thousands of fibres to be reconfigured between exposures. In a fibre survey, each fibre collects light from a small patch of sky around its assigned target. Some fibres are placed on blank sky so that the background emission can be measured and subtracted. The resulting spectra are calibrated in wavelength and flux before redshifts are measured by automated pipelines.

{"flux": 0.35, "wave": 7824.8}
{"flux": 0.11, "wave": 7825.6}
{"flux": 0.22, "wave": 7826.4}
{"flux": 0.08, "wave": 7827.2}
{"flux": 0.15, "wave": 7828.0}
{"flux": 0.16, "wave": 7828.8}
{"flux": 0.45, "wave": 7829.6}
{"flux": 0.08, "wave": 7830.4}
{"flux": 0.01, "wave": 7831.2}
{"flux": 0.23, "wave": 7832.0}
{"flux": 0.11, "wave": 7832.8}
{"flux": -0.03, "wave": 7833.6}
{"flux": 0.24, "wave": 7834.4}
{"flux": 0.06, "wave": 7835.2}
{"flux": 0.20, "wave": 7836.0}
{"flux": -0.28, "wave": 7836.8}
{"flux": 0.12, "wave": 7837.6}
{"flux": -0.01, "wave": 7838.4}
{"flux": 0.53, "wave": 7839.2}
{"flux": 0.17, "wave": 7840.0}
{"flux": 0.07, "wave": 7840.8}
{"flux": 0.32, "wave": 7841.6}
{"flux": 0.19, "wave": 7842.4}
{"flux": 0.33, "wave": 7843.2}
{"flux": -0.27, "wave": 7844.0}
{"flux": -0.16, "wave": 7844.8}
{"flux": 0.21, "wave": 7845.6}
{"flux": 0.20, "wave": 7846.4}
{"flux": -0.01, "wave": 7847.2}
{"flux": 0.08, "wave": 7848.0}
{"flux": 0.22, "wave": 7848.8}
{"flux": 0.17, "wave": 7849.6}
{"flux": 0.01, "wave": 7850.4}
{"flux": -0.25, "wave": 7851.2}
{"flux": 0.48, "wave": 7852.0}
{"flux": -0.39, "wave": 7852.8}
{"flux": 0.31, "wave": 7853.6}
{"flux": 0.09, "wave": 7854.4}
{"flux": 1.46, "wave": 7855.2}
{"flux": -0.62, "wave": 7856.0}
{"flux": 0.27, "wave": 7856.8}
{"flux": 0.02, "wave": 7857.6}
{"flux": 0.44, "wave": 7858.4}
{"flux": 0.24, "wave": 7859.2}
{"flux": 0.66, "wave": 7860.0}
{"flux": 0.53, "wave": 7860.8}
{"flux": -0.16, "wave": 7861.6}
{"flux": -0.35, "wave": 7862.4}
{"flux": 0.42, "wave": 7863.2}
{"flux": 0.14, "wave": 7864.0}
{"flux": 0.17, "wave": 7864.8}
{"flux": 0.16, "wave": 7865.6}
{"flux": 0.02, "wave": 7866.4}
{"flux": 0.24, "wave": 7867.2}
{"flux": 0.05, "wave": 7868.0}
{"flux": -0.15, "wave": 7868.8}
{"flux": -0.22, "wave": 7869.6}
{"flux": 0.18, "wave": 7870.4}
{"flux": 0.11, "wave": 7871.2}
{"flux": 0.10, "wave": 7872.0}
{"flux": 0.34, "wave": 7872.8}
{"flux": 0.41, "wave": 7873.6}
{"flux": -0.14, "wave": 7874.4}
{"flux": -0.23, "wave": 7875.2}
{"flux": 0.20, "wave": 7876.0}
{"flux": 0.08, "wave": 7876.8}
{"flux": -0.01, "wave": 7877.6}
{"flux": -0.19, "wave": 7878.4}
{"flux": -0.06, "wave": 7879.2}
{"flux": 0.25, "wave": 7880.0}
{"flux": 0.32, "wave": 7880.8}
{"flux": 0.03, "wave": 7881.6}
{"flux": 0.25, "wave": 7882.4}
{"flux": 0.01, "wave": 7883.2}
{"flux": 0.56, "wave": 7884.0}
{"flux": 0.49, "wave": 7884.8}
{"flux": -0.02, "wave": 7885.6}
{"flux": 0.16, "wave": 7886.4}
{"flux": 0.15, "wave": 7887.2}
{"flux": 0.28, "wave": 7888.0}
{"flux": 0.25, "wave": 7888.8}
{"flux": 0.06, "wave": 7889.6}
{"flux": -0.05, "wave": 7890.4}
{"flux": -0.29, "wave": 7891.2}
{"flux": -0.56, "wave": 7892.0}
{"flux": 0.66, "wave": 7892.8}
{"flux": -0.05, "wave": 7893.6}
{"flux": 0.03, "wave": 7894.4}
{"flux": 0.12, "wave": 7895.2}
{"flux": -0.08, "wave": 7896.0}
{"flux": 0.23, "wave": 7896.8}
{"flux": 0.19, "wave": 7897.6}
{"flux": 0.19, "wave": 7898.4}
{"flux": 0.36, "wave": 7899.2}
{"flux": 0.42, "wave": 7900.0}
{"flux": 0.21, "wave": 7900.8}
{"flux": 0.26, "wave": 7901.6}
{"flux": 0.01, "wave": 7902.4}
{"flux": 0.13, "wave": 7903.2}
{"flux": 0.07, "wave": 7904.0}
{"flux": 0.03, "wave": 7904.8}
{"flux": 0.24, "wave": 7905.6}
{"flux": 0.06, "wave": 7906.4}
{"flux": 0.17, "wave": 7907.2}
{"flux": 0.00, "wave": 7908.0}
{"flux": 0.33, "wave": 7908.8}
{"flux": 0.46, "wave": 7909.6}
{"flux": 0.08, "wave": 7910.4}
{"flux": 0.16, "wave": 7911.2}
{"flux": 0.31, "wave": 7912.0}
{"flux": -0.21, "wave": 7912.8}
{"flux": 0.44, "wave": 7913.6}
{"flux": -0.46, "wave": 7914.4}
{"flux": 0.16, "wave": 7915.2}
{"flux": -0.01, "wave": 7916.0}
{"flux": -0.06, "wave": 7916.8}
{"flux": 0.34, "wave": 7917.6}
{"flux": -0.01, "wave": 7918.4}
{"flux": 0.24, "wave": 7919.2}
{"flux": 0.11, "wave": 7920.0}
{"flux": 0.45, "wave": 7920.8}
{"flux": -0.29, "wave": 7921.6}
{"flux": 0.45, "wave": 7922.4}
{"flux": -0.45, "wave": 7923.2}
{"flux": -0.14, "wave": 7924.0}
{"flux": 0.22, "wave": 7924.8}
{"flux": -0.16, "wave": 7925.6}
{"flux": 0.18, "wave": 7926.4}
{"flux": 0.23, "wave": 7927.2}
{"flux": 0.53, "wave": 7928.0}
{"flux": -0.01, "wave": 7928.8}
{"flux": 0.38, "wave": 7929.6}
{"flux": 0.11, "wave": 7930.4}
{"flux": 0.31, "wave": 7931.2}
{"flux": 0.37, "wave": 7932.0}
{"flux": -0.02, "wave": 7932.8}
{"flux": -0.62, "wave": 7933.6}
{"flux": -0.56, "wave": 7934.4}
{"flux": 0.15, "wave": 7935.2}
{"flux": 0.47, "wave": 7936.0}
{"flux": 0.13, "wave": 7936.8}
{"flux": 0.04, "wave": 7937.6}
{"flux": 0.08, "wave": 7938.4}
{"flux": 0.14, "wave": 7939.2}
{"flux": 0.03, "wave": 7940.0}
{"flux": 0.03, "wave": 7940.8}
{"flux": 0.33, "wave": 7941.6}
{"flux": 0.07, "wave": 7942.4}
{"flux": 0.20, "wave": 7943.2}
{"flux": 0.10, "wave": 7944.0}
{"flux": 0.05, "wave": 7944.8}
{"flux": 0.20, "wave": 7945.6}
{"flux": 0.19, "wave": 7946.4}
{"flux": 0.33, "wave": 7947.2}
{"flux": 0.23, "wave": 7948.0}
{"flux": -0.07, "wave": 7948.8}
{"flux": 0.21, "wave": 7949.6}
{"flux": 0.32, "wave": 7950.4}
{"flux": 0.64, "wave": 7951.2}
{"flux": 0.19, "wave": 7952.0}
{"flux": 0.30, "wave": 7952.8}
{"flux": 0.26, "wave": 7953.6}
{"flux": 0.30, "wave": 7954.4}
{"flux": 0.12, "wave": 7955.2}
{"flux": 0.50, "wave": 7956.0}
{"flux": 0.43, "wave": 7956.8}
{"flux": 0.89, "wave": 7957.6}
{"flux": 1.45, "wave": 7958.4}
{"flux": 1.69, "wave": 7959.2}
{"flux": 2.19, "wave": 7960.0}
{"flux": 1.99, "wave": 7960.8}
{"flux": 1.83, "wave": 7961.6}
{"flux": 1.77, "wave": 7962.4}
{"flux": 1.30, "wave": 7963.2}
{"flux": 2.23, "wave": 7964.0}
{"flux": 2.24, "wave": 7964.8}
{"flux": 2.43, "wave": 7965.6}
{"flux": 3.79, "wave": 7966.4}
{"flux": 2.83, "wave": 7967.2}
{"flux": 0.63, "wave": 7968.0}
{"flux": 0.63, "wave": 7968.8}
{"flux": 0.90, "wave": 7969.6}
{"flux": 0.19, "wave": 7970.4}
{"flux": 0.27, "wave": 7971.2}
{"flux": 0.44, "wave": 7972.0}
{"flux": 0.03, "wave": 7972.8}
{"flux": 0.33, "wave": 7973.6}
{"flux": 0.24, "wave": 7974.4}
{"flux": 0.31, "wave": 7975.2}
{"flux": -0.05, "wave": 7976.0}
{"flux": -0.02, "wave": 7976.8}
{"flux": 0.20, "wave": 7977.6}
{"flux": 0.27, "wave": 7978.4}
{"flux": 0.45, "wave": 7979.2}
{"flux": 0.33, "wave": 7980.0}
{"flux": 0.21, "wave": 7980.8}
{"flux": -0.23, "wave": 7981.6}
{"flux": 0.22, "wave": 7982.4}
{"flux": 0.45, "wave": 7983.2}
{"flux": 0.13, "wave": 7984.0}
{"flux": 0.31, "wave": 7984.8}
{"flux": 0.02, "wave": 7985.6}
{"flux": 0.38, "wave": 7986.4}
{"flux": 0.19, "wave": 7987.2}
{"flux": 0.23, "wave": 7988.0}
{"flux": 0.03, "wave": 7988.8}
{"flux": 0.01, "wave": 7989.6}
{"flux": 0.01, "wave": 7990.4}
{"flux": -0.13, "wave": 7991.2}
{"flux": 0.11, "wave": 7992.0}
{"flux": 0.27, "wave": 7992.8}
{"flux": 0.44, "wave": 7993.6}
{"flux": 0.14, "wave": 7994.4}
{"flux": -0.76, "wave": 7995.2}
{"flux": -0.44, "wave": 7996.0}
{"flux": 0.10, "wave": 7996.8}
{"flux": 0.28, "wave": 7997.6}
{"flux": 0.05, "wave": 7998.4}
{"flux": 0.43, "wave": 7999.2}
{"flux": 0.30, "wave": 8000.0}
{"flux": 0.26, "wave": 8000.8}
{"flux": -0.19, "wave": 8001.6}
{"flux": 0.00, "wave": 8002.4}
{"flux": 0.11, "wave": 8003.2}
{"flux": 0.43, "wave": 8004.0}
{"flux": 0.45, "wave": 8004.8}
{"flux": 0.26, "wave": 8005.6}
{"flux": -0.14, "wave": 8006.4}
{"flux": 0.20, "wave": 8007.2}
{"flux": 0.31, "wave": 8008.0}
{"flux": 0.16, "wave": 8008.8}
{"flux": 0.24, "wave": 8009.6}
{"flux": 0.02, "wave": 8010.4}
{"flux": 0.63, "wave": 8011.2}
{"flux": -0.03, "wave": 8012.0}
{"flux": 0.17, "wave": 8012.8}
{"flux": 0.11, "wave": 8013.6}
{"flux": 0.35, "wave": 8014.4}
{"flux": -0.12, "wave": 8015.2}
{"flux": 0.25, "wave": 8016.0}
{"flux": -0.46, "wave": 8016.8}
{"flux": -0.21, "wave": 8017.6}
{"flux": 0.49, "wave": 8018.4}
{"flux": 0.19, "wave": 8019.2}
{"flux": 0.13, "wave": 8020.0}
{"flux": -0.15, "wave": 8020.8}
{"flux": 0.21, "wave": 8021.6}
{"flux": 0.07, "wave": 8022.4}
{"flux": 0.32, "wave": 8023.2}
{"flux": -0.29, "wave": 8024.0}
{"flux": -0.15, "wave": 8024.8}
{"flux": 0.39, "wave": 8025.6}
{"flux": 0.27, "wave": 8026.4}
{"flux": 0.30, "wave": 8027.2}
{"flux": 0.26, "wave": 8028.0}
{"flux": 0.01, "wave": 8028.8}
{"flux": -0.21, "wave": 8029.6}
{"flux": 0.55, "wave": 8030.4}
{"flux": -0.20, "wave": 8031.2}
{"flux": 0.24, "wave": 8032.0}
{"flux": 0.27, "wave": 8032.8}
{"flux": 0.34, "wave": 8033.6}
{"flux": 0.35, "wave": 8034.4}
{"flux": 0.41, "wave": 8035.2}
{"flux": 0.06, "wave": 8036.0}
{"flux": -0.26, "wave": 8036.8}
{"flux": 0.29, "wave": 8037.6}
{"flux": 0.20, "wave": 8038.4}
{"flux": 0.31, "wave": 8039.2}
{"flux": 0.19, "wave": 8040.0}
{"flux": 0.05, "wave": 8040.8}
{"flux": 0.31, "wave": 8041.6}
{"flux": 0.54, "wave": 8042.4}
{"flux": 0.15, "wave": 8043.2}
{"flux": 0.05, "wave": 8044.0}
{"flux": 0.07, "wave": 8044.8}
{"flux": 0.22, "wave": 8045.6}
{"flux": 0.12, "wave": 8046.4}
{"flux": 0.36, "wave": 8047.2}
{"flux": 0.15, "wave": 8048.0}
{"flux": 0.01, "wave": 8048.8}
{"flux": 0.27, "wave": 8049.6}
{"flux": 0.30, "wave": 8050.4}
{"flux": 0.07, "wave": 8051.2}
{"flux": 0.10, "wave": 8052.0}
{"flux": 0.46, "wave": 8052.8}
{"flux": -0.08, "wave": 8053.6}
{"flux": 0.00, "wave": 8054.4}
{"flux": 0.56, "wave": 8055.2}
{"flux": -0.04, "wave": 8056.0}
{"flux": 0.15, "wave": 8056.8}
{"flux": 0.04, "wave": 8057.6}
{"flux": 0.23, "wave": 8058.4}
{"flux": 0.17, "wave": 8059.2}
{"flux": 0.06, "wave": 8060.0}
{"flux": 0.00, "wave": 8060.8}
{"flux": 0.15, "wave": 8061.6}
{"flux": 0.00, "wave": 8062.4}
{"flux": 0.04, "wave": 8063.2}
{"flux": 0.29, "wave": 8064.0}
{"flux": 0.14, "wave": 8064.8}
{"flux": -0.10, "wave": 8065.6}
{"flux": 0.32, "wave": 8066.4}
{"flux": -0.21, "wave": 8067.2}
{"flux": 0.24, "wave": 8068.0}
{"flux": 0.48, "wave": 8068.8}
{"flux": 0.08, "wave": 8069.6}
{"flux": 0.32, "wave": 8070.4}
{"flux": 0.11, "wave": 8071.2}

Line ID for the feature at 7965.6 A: [O II] 3727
